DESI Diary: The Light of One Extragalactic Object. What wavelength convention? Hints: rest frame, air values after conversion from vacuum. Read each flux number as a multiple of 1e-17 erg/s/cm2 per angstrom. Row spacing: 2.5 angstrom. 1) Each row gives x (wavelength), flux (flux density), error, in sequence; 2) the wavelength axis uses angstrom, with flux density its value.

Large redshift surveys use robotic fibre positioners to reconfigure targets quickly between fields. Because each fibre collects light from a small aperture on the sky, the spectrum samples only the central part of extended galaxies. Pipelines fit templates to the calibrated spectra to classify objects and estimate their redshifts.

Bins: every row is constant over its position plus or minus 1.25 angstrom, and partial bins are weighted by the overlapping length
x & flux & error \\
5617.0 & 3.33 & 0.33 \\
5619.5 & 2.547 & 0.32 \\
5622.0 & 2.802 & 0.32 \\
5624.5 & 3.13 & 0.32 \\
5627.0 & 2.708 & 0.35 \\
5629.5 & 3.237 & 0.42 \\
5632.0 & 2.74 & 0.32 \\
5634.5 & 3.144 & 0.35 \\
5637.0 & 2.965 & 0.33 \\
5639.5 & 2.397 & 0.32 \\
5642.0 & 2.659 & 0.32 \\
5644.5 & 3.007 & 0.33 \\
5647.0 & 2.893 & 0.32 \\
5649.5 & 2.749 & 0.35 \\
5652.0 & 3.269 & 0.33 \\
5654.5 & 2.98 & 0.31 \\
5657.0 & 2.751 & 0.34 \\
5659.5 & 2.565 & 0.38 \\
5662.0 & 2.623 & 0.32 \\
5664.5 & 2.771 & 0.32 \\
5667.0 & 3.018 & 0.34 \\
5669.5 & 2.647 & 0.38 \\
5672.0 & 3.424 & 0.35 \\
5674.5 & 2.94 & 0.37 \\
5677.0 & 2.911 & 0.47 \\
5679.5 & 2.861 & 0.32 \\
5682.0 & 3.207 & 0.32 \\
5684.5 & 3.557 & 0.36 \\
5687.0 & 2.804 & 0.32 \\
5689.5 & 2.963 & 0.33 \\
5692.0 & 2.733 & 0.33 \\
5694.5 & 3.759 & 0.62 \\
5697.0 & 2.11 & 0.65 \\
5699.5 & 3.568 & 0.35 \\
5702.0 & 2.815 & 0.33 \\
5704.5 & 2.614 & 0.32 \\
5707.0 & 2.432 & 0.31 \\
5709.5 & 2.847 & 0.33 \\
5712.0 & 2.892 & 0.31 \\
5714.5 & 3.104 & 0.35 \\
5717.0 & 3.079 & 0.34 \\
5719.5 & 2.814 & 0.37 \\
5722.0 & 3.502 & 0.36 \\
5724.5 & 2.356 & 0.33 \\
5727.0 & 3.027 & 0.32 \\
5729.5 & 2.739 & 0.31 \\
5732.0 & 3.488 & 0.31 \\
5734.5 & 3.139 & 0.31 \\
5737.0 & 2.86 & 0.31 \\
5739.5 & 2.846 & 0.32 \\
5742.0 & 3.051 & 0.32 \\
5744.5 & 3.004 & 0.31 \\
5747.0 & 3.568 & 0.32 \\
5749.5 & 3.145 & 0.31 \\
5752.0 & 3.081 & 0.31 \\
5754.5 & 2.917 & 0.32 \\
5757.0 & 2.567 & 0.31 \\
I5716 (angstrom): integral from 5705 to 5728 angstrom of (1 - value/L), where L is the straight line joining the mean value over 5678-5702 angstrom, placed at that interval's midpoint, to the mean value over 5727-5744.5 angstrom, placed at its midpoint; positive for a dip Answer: 1.1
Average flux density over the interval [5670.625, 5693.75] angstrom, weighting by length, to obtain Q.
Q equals 3.06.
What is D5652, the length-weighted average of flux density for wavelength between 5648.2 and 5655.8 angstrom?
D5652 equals 3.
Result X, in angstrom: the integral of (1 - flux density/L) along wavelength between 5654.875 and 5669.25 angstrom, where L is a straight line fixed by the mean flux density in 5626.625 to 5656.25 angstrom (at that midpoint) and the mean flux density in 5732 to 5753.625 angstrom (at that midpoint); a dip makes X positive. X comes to 0.9 angstrom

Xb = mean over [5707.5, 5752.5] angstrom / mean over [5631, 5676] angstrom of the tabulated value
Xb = 1.05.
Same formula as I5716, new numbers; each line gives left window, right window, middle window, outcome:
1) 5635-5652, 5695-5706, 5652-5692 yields -1.5 angstrom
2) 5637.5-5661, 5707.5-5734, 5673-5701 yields -1.4 angstrom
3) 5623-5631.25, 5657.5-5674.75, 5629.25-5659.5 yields 0.6 angstrom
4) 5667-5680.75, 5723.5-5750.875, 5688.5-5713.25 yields 1.0 angstrom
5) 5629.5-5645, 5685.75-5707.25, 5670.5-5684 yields -1.0 angstrom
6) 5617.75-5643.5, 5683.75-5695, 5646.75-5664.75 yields 0.8 angstrom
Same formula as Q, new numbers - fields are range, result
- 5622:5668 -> 2.86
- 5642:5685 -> 2.93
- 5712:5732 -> 2.98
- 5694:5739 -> 2.94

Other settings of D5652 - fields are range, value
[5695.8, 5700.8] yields 2.85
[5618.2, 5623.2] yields 2.68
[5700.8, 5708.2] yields 2.62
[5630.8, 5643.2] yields 2.78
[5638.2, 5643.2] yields 2.53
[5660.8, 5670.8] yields 2.77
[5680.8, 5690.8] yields 3.13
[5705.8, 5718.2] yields 2.87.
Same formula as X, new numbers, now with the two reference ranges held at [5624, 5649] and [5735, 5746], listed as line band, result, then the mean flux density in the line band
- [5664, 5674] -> -0.2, 2.98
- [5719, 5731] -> 0.2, 2.9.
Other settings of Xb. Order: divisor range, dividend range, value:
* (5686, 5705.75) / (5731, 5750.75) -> 1.07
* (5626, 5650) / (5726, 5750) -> 1.08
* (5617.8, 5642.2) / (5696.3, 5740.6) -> 1.02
